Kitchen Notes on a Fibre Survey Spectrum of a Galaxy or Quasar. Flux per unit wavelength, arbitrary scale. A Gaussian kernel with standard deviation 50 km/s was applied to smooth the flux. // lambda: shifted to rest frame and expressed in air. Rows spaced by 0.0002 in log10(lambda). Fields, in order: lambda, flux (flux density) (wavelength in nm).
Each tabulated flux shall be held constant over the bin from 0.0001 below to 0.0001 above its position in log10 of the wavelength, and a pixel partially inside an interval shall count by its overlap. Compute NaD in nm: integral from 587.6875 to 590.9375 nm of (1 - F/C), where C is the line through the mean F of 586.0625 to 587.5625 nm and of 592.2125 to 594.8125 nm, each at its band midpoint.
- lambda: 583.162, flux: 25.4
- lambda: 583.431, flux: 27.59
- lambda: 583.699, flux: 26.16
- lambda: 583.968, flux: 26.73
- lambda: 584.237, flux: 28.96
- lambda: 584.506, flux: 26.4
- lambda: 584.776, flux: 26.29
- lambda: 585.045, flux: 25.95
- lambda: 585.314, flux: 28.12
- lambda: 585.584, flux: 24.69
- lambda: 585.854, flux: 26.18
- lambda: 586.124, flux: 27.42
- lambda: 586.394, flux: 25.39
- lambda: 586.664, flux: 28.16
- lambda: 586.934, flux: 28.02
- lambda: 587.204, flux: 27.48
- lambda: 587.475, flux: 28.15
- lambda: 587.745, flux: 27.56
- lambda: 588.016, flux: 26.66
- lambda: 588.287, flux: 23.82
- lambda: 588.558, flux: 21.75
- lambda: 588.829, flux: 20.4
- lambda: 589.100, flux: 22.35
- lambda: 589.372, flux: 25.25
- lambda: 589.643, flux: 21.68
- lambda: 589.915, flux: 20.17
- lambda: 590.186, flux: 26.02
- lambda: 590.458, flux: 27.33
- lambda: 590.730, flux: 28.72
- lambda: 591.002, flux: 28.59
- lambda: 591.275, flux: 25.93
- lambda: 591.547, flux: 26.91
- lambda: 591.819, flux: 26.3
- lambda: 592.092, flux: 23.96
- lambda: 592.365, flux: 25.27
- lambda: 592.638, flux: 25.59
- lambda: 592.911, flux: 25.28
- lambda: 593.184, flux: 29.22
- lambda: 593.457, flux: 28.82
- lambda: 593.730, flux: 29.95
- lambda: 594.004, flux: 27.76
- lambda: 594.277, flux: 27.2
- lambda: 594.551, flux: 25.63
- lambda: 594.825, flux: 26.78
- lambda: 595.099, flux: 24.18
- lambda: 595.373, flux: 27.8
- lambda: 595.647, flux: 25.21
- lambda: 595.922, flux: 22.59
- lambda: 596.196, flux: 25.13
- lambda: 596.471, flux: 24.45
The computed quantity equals 0.36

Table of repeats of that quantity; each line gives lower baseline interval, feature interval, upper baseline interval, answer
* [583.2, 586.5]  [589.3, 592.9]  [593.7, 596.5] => 0.10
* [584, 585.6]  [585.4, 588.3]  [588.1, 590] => -0.25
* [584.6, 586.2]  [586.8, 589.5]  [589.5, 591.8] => 0.09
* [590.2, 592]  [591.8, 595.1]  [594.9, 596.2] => -0.09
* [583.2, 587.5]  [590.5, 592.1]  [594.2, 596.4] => -0.06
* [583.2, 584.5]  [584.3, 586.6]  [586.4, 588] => 0.08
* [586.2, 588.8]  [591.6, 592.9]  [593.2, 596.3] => 0.05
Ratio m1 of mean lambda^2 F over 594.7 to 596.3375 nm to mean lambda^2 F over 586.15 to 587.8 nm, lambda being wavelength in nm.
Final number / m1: 0.95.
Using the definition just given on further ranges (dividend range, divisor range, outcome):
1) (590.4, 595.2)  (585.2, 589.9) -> 1.08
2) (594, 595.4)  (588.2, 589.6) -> 1.19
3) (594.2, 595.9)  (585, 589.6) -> 1.04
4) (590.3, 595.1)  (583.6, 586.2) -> 1.04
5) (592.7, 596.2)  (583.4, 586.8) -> 1.03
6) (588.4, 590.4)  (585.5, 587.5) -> 0.85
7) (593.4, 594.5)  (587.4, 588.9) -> 1.16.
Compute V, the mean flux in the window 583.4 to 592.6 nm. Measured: 25.9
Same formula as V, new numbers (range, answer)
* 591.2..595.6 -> 26.6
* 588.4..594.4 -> 25.7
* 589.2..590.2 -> 22.9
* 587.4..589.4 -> 24.3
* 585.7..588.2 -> 27.1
